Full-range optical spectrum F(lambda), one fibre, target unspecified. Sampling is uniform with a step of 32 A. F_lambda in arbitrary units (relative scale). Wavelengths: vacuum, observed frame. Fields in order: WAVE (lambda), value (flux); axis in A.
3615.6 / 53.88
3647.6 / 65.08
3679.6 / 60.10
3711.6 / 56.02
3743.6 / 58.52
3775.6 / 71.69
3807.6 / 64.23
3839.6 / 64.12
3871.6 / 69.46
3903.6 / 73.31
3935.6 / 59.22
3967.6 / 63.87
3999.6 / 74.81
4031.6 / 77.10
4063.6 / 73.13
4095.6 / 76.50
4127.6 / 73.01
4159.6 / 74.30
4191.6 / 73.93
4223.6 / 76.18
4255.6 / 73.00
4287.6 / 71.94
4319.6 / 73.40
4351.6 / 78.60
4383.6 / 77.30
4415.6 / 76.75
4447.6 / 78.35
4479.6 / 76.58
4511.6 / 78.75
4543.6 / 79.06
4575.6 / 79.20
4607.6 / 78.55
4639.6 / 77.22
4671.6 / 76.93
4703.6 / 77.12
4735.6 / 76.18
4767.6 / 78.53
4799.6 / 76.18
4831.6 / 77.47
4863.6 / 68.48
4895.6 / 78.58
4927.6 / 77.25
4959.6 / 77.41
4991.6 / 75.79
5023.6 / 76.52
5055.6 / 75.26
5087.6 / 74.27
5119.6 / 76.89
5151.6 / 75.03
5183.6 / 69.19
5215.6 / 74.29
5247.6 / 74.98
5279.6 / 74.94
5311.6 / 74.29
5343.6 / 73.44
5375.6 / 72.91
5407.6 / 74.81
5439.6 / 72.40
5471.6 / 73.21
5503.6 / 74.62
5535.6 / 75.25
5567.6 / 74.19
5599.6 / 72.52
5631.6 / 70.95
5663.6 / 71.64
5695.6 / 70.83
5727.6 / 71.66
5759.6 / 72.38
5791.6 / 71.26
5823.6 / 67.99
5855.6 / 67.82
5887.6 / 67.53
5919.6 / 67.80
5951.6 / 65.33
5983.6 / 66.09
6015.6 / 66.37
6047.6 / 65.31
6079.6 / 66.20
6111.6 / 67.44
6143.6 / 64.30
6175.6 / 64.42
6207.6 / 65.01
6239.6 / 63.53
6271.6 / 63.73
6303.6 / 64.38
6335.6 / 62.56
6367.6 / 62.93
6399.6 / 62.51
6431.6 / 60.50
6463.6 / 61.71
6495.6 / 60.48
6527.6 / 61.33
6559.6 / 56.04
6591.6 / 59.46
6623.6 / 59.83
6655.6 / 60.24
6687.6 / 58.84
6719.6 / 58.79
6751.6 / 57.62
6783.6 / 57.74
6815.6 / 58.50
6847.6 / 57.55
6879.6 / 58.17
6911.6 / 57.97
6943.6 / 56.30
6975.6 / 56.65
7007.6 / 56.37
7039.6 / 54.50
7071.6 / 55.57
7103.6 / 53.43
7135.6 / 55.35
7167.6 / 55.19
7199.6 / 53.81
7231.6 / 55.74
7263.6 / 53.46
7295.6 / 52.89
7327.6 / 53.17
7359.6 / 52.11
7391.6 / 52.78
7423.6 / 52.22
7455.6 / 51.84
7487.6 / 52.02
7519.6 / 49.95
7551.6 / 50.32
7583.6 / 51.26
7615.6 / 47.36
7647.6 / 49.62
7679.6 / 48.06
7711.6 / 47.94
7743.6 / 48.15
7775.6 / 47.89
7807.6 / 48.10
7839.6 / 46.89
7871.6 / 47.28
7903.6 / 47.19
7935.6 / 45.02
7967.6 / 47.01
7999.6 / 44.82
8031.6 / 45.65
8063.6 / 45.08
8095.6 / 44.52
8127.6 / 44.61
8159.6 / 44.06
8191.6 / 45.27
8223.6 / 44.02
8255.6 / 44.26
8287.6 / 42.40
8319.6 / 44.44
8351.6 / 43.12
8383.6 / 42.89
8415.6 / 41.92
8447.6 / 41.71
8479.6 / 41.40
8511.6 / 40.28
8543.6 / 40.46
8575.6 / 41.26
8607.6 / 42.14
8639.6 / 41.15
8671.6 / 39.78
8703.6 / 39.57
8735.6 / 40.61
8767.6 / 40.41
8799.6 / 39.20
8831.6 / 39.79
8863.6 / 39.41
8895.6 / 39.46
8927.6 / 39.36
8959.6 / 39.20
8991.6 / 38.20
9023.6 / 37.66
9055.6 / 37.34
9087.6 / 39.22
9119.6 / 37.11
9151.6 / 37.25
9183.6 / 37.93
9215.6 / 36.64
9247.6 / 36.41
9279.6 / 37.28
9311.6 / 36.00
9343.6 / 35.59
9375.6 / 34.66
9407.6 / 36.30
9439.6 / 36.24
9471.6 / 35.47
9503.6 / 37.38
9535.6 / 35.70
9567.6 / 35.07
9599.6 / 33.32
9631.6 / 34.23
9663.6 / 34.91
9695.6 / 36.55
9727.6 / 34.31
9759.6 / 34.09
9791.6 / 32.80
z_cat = 0.000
